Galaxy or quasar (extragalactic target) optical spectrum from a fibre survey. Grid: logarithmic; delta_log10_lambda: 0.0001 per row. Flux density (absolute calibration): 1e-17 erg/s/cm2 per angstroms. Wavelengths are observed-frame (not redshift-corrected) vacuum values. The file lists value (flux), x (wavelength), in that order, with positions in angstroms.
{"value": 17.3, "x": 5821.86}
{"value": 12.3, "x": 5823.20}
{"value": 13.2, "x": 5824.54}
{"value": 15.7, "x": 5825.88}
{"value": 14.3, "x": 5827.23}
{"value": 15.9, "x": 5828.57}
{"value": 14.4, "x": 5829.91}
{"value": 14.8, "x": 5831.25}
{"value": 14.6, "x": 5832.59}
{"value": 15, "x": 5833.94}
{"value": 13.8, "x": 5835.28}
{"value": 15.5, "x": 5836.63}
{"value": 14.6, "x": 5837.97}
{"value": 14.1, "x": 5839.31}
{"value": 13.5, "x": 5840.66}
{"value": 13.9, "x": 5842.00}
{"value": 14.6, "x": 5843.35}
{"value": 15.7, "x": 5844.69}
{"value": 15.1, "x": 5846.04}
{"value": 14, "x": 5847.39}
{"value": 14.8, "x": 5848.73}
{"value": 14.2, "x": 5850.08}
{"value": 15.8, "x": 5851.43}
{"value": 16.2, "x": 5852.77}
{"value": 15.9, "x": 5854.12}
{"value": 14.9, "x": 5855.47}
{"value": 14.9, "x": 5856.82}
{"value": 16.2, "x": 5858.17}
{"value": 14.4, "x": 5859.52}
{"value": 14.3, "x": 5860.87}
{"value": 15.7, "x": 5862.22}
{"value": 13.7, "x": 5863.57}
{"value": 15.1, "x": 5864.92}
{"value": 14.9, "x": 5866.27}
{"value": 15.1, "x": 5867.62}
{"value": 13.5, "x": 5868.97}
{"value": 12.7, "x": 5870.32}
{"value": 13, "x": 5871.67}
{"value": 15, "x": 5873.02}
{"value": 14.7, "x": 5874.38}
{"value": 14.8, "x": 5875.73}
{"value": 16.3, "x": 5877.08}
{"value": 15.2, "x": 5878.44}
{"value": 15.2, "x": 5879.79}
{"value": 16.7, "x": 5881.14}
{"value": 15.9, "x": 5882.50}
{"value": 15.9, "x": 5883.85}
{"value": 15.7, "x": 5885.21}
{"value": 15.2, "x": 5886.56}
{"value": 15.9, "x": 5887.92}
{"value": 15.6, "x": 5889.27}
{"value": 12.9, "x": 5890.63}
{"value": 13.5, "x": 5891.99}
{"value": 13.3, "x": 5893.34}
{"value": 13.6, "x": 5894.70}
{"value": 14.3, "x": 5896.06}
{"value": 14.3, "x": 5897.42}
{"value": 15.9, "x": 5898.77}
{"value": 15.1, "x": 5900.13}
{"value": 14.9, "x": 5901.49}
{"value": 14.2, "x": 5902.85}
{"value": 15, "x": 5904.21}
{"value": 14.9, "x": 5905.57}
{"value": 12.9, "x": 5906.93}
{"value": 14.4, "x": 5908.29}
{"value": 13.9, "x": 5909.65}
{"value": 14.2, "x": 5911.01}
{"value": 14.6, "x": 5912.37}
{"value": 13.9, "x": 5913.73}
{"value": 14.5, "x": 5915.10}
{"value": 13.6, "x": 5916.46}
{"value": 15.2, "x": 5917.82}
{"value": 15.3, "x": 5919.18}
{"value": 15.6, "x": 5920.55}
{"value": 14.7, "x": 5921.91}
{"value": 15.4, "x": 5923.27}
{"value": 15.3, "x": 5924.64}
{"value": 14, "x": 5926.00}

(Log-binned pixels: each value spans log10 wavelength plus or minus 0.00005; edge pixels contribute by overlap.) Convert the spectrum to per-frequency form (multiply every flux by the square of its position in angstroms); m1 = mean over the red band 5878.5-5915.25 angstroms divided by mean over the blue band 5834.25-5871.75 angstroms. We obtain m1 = 1.02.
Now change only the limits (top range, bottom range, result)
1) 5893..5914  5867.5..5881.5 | 0.99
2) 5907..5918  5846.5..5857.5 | 0.96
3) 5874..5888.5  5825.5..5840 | 1.07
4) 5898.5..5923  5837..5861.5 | 1.00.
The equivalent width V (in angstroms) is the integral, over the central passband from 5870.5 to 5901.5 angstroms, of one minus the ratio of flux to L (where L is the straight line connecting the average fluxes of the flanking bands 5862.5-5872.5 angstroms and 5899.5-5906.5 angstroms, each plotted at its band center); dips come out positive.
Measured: -1.0 angstroms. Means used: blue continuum 14.1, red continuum 14.7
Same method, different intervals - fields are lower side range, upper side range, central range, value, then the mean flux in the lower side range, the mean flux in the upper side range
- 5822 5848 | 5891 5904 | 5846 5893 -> -1.6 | 14.5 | 14.3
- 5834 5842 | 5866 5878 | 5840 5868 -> -1.0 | 14.3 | 14.4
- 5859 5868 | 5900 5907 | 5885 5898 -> 0.2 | 14.7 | 14.6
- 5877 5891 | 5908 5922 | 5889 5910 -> 1.0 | 15.5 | 14.5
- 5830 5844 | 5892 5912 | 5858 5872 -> 0.0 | 14.4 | 14.3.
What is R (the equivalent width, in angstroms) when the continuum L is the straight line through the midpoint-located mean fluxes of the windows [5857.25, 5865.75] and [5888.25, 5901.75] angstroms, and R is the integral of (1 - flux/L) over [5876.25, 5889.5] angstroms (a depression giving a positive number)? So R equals -1.09 angstroms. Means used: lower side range 14.9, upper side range 14.4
